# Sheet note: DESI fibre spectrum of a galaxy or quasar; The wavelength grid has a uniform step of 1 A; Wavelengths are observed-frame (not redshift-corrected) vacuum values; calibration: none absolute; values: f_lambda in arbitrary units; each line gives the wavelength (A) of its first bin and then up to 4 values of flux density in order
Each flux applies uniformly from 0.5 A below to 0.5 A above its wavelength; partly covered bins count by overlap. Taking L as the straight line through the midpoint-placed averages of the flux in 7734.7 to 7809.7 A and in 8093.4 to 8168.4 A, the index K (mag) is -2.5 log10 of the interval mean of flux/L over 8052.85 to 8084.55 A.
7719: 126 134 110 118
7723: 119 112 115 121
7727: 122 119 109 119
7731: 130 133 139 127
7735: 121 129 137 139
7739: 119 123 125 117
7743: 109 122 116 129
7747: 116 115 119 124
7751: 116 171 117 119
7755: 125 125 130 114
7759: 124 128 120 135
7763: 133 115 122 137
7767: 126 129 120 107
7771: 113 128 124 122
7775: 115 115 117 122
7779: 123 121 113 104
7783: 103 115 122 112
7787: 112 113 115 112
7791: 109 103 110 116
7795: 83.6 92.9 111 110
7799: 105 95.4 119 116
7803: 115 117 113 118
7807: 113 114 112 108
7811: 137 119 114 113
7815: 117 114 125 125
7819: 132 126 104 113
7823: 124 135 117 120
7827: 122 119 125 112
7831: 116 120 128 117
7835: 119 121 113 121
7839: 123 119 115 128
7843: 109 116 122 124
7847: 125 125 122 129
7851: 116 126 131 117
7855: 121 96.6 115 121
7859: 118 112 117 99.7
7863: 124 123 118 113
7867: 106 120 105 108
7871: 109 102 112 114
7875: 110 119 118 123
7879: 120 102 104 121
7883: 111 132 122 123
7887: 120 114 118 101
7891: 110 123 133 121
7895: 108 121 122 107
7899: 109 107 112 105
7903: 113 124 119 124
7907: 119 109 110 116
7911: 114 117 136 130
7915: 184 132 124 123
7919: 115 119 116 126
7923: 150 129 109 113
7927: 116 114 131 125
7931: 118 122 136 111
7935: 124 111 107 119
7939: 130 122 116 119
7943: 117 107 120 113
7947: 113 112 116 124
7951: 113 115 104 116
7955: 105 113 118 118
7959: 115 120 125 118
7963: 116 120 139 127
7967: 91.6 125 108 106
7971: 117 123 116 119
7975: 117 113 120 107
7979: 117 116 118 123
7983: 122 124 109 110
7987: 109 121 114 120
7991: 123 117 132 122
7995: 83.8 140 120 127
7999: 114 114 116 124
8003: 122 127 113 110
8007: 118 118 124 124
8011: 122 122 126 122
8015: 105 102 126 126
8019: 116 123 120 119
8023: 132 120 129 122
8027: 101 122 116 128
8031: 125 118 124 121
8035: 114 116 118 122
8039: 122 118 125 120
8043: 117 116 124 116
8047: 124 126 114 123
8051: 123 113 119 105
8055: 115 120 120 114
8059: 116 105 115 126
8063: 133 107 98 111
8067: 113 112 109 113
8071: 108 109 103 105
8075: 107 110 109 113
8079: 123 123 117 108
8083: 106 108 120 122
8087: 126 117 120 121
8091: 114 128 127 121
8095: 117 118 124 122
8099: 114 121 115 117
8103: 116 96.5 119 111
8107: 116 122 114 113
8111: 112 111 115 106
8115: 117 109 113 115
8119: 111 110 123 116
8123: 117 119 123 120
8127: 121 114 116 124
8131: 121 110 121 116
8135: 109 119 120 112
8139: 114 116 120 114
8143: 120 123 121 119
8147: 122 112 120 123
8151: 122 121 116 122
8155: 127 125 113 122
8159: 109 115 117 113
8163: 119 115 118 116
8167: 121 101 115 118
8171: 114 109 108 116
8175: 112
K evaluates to 0.04 mag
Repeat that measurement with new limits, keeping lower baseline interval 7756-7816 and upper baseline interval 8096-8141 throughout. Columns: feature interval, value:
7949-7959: 0.016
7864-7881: 0.033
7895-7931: -0.046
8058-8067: 0.019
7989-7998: -0.036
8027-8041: -0.036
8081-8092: -0.009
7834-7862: -0.027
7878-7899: -0.006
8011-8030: -0.035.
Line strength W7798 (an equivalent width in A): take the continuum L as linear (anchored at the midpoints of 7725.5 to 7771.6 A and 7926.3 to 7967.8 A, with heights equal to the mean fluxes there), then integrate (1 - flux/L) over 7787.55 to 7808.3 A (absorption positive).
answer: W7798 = 2.2 A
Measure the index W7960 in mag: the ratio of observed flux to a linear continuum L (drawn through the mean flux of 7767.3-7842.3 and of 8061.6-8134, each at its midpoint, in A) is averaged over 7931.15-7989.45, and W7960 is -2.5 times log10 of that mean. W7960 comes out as -0.01 mag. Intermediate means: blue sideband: 116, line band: 117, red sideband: 115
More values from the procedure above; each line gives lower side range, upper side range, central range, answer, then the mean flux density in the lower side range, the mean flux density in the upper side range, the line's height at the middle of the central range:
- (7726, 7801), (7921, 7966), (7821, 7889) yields 0.014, 119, 119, 119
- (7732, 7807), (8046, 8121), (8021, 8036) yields -0.044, 119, 115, 116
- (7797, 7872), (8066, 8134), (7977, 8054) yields -0.028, 117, 115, 116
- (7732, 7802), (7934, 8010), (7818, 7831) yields -0.020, 119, 117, 119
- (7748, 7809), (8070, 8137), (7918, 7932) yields -0.047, 117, 116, 116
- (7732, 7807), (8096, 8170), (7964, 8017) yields -0.003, 119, 117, 118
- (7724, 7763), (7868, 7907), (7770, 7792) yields 0.060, 124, 115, 122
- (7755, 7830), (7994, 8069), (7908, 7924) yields -0.081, 117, 118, 118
